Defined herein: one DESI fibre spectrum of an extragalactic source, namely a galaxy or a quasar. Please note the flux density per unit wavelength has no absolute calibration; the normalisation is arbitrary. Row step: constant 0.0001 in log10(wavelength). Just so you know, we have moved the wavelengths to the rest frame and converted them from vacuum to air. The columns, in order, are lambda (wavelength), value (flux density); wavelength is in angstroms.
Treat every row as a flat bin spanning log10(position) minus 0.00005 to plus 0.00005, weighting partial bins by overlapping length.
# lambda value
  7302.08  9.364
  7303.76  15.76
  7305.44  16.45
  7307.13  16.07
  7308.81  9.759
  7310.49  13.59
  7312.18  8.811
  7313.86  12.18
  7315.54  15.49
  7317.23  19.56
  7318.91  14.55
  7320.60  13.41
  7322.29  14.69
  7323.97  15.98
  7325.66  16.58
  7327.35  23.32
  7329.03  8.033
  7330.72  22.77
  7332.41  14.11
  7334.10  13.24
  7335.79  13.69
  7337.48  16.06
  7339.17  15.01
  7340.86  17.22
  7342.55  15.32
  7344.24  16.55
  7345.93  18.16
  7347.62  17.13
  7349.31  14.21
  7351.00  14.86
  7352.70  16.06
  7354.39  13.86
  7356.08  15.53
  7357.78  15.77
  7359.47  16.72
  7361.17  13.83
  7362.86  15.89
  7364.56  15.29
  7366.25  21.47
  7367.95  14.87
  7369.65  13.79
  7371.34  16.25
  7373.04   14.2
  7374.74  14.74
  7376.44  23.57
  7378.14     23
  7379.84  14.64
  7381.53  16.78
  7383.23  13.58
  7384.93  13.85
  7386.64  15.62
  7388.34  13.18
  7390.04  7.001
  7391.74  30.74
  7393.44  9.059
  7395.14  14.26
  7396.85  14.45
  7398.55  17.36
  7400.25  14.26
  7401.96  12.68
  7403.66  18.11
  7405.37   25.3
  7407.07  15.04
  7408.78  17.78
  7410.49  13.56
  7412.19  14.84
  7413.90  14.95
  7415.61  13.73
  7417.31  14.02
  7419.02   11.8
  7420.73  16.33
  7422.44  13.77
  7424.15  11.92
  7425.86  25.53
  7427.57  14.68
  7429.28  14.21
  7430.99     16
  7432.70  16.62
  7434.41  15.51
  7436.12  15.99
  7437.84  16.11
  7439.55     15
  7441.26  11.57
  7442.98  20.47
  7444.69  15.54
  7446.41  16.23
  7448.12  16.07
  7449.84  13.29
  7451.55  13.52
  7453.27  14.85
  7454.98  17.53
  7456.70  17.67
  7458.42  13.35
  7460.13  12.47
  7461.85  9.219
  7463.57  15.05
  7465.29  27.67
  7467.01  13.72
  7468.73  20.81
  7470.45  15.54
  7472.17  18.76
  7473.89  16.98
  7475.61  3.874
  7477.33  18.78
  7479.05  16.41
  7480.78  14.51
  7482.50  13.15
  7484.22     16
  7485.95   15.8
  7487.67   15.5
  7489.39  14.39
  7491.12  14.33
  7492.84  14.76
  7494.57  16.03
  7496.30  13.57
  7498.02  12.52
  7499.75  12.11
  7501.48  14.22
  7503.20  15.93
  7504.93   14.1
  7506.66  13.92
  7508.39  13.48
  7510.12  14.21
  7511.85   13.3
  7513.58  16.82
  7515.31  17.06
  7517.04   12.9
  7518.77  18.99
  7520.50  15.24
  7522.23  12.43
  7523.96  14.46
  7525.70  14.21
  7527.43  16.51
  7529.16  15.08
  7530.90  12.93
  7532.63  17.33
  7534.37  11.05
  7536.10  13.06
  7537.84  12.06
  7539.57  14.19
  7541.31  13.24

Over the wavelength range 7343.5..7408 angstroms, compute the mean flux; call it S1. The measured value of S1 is 16.1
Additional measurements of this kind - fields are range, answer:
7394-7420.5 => 15.4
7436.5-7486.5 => 15.5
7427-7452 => 15.4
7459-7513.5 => 14.9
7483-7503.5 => 14.5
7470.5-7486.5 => 14.9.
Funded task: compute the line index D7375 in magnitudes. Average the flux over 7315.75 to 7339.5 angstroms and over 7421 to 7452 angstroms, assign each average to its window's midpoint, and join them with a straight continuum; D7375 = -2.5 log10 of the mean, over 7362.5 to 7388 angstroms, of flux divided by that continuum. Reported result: -0.05 mag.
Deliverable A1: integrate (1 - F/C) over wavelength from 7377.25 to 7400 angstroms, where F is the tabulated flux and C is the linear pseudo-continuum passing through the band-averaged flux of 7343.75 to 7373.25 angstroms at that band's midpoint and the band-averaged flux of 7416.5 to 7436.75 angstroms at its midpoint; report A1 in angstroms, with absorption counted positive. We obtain 0.1 angstroms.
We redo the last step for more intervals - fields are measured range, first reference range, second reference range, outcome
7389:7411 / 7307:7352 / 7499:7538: -1.8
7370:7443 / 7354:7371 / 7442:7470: 0.5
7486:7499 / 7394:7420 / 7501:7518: 0.2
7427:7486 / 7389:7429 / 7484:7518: -1.7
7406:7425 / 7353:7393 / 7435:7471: 1.8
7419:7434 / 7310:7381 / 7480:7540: -0.7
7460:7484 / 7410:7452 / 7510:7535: -0.8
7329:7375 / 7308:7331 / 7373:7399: -0.9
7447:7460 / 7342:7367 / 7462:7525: 0.3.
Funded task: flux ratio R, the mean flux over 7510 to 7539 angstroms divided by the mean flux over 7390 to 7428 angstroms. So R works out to 0.92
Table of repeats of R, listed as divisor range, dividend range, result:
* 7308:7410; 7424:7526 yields 0.97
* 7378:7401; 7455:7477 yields 1.02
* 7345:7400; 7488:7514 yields 0.89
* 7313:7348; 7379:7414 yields 0.98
